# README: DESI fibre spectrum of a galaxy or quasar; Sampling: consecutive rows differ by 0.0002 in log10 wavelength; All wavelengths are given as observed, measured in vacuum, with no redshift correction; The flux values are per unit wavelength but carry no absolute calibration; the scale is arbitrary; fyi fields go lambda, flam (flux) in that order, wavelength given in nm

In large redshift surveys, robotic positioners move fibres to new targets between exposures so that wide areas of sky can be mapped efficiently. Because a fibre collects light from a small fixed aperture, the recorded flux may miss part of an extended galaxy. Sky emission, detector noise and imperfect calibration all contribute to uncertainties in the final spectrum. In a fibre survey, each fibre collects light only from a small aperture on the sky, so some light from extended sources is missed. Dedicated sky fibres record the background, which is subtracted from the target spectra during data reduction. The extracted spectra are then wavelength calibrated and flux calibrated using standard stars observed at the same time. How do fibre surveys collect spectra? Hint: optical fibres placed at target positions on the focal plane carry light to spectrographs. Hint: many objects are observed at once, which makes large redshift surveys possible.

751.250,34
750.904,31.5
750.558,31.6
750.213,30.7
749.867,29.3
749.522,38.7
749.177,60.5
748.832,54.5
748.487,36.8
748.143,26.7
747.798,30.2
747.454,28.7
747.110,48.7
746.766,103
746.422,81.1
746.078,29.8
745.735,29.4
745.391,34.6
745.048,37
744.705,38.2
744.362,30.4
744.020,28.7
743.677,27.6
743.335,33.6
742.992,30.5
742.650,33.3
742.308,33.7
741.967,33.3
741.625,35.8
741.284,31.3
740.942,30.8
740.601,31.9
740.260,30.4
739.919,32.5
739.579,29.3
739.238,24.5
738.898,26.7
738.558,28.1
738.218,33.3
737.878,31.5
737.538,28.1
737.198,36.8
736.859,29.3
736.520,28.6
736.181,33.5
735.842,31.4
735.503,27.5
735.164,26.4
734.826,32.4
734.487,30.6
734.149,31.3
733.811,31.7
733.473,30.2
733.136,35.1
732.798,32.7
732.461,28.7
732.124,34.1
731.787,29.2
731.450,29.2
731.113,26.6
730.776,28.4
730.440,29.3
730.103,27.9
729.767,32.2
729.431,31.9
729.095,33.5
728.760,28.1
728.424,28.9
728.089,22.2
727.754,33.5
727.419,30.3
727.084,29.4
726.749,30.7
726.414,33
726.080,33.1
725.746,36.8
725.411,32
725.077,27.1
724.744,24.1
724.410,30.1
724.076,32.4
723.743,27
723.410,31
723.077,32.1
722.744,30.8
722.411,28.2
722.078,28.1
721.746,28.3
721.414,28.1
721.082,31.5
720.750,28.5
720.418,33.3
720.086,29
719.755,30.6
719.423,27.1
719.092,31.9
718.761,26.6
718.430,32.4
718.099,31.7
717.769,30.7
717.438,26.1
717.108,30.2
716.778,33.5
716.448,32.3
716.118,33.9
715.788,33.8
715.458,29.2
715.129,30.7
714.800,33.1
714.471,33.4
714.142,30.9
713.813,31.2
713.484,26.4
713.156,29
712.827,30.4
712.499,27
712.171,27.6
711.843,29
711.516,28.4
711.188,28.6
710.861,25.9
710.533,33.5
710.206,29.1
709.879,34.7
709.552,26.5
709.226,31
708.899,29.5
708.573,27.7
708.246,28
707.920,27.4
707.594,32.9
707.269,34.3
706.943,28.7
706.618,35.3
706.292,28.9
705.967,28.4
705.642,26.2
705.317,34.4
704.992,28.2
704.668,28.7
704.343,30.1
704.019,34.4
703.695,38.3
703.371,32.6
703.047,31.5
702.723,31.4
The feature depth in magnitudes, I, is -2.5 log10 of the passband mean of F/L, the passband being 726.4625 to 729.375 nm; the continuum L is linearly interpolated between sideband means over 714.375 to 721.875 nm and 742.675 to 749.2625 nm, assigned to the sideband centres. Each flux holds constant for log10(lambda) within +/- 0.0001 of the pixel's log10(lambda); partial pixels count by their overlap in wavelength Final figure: 0.154 mag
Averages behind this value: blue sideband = 30.7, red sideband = 41.2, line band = 29.8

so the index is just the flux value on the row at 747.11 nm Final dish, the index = 48.7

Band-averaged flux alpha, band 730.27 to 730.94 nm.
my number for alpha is 28.8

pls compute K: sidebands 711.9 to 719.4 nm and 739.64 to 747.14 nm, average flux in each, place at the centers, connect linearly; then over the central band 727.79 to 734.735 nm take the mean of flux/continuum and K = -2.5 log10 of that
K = 0.15 mag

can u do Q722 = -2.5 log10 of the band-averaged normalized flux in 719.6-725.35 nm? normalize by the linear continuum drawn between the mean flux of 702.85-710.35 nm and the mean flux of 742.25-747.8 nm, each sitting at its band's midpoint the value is 0.177 mag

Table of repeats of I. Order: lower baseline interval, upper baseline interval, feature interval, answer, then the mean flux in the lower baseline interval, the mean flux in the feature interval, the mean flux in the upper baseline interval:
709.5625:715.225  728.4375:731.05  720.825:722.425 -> 0.04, 29.8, 28.9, 30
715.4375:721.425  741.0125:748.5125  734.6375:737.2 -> 0.18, 30.6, 30.3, 38.2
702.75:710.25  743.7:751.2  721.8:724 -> 0.17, 30.8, 29.6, 40.6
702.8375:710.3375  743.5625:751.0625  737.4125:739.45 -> 0.31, 30.7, 28.7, 40.5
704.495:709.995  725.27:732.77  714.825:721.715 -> -0.01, 30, 30.6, 30.4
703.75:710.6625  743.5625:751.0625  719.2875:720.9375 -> 0.13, 30.5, 29.8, 40.5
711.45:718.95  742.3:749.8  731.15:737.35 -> 0.19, 30.4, 30.9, 40.7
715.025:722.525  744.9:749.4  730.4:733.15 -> 0.24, 30.3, 30.2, 46.2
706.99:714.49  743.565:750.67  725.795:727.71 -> 0.09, 29.6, 31.8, 41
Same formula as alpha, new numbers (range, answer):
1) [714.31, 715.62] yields 31.6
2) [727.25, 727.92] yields 31.9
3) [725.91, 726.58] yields 33.1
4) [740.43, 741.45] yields 31.3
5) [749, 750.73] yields 38.2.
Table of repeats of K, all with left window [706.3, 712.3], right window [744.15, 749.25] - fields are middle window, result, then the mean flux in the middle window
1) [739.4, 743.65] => 0.30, 32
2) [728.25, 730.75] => 0.24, 30.1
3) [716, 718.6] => 0.06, 31.3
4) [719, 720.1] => 0.14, 29.6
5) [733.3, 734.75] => 0.26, 31.1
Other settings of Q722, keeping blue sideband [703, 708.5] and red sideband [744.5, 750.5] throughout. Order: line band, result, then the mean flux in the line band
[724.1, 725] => 0.29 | 27.9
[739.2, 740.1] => 0.36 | 29.4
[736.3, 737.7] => 0.28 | 30.8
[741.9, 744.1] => 0.30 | 31.6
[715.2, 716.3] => 0.06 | 32.2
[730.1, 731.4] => 0.33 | 28.2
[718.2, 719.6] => 0.18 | 29.6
